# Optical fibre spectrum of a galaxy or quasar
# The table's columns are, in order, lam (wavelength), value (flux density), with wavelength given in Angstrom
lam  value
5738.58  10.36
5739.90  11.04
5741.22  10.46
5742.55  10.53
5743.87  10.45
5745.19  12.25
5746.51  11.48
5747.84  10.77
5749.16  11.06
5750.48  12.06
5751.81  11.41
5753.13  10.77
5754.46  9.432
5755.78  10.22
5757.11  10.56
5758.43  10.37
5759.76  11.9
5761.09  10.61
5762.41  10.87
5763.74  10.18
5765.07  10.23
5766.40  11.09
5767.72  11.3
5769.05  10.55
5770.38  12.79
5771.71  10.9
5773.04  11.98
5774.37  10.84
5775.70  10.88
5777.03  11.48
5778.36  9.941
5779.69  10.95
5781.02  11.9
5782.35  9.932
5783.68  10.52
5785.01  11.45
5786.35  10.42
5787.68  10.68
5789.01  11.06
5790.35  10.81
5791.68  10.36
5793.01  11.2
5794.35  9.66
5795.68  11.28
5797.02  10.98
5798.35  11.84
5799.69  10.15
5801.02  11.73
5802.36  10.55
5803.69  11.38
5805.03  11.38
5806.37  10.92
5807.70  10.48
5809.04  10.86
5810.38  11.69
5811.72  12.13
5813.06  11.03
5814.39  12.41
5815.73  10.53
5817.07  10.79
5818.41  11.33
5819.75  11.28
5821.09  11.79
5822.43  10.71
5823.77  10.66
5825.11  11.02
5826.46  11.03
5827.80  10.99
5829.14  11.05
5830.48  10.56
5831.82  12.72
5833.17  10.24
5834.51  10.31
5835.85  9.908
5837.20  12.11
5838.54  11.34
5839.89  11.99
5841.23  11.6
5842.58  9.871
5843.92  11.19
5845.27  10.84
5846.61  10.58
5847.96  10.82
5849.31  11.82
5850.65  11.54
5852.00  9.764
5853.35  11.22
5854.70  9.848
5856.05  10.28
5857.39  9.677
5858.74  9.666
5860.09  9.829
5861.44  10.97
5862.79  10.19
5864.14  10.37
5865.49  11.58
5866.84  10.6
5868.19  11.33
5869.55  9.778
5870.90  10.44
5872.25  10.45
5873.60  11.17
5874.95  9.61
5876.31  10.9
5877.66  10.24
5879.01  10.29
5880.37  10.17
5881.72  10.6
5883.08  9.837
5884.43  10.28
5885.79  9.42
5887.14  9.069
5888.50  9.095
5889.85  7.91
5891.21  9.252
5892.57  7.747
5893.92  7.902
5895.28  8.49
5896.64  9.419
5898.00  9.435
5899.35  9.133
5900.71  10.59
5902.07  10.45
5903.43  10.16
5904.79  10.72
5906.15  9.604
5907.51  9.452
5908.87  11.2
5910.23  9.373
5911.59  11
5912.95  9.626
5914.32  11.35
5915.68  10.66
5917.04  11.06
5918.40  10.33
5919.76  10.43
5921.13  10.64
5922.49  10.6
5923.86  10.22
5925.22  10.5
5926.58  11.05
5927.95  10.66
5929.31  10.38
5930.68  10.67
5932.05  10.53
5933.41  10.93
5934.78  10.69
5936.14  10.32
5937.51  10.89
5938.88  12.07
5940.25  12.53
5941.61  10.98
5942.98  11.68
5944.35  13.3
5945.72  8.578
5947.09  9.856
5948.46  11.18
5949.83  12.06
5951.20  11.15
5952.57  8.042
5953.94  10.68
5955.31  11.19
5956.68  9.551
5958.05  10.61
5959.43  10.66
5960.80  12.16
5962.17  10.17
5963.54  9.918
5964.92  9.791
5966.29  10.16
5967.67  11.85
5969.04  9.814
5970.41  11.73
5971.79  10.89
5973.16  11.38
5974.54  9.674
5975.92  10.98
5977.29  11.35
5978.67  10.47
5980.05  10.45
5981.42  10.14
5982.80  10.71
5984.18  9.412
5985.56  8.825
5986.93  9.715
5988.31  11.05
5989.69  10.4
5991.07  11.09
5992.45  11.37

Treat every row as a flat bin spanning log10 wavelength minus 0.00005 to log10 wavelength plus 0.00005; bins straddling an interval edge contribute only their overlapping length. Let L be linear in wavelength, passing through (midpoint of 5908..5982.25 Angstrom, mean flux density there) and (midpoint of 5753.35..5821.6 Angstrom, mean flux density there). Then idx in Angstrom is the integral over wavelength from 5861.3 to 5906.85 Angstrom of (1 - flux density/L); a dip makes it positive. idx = 3.8 Angstrom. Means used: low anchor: 11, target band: 9.9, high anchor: 10.7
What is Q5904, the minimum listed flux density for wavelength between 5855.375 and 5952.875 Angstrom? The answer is 7.747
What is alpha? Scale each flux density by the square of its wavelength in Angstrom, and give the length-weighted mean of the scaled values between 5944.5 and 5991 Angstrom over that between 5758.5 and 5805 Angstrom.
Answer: 1.02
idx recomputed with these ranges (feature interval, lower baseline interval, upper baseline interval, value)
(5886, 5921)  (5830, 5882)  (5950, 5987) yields 2.8 Angstrom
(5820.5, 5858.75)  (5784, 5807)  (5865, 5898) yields -2.0 Angstrom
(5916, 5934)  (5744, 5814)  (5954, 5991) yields 0.0 Angstrom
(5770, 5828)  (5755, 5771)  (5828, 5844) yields -0.4 Angstrom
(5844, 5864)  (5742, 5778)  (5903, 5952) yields 0.6 Angstrom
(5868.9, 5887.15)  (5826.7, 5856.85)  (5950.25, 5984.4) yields 1.0 Angstrom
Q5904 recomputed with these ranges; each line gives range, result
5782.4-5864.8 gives 9.66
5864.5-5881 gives 9.61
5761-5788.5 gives 9.932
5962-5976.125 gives 9.674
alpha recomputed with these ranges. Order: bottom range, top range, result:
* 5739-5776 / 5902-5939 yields 1.02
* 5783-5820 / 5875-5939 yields 0.95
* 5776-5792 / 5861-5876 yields 1.01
